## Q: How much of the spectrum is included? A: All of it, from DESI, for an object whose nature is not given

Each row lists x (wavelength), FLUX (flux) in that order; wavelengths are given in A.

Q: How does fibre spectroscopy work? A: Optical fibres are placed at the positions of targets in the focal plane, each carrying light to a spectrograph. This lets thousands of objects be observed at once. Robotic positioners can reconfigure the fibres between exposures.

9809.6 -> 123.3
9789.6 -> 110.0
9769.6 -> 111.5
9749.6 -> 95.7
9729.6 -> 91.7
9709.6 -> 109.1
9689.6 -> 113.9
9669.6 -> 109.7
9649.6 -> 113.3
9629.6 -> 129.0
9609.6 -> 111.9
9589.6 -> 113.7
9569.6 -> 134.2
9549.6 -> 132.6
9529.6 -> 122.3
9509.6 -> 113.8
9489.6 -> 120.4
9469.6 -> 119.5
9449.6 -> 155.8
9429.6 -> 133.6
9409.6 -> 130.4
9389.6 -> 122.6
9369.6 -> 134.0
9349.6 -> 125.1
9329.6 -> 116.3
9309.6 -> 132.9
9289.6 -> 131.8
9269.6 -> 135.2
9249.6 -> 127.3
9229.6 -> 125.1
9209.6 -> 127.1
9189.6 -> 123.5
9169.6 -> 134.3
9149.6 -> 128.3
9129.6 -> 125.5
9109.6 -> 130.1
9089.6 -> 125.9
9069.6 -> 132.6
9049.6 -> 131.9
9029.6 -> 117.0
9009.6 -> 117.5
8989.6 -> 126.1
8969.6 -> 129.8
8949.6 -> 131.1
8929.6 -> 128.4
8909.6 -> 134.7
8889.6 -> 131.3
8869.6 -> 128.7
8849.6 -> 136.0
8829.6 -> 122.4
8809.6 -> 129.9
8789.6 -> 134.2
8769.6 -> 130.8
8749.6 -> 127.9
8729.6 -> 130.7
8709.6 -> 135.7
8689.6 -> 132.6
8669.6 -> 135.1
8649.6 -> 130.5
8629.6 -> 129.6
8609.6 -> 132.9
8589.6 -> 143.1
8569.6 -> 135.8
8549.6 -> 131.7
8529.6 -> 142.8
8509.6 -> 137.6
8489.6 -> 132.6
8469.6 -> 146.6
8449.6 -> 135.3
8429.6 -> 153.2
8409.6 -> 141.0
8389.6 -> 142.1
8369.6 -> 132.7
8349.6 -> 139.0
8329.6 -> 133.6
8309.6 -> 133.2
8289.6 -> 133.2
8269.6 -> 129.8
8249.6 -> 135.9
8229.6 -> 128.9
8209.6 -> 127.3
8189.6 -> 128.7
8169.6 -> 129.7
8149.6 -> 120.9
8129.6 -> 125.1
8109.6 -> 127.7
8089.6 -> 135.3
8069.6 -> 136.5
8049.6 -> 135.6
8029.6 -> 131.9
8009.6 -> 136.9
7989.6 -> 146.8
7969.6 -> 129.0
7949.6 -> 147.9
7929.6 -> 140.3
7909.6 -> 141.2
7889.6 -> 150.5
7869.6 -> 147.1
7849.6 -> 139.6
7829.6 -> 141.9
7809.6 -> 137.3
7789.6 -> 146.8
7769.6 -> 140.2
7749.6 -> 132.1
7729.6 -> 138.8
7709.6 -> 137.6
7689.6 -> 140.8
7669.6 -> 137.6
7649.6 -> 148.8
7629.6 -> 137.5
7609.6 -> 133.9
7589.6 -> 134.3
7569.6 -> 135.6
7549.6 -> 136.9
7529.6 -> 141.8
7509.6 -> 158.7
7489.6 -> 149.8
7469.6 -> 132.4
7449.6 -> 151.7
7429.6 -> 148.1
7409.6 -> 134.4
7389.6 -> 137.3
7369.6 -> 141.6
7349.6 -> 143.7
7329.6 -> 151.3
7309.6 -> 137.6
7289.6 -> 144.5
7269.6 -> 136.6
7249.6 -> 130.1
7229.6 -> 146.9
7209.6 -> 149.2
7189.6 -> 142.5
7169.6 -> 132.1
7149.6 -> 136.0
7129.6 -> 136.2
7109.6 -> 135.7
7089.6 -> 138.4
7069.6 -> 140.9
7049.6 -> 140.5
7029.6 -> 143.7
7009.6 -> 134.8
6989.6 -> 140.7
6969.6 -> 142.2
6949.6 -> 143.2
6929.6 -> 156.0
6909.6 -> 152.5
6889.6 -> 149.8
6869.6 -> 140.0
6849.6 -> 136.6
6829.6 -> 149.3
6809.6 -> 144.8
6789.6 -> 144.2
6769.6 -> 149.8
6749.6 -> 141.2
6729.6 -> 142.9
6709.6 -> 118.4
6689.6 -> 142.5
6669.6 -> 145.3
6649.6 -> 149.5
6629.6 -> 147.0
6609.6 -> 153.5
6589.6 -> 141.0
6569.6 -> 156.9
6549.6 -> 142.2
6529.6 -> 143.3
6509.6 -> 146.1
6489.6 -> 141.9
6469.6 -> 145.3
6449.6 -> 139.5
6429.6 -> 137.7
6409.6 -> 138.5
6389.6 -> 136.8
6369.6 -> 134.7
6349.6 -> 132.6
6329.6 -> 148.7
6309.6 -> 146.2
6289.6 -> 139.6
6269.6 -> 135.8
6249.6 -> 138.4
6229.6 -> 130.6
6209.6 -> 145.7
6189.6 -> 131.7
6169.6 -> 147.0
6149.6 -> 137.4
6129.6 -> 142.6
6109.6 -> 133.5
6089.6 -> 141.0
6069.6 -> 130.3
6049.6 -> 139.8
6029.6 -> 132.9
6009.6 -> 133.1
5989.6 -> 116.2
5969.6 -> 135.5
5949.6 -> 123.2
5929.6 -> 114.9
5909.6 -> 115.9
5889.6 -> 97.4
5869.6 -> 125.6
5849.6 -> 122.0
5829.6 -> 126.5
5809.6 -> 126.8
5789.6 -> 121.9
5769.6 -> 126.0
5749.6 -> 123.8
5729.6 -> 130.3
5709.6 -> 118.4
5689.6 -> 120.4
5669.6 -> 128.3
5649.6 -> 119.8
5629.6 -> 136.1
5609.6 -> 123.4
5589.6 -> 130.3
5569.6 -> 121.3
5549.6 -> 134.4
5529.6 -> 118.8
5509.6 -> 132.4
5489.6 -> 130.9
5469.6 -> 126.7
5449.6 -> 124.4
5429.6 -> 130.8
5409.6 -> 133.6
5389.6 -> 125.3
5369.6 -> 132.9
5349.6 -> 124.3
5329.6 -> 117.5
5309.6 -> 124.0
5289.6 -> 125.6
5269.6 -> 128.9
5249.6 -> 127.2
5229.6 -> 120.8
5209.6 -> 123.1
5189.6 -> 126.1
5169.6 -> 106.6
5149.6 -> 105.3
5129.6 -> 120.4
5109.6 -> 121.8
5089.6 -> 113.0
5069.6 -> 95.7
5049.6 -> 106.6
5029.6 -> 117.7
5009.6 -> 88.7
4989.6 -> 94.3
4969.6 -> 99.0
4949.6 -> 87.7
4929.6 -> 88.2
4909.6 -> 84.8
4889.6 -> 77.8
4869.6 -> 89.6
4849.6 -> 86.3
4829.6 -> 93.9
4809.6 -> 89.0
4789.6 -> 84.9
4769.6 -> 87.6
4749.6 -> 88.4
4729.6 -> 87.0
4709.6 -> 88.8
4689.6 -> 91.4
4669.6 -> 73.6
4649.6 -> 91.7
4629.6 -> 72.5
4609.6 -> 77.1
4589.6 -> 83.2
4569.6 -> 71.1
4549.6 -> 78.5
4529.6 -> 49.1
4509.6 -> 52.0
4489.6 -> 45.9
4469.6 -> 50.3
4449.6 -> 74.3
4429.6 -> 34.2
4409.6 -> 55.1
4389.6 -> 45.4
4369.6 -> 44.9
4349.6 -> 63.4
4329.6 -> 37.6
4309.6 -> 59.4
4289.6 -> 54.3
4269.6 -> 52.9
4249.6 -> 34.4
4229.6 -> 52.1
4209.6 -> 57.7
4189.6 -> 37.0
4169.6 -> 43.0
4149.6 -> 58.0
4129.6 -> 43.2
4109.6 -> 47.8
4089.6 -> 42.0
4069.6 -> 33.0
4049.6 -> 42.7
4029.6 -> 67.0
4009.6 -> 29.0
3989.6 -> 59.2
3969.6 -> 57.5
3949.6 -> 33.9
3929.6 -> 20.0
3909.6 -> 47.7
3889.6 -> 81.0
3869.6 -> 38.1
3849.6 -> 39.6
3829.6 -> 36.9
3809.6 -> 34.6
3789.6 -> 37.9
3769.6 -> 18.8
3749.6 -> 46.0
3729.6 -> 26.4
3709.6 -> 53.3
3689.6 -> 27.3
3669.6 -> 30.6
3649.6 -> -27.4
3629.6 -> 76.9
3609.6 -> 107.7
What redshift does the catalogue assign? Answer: 0.14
